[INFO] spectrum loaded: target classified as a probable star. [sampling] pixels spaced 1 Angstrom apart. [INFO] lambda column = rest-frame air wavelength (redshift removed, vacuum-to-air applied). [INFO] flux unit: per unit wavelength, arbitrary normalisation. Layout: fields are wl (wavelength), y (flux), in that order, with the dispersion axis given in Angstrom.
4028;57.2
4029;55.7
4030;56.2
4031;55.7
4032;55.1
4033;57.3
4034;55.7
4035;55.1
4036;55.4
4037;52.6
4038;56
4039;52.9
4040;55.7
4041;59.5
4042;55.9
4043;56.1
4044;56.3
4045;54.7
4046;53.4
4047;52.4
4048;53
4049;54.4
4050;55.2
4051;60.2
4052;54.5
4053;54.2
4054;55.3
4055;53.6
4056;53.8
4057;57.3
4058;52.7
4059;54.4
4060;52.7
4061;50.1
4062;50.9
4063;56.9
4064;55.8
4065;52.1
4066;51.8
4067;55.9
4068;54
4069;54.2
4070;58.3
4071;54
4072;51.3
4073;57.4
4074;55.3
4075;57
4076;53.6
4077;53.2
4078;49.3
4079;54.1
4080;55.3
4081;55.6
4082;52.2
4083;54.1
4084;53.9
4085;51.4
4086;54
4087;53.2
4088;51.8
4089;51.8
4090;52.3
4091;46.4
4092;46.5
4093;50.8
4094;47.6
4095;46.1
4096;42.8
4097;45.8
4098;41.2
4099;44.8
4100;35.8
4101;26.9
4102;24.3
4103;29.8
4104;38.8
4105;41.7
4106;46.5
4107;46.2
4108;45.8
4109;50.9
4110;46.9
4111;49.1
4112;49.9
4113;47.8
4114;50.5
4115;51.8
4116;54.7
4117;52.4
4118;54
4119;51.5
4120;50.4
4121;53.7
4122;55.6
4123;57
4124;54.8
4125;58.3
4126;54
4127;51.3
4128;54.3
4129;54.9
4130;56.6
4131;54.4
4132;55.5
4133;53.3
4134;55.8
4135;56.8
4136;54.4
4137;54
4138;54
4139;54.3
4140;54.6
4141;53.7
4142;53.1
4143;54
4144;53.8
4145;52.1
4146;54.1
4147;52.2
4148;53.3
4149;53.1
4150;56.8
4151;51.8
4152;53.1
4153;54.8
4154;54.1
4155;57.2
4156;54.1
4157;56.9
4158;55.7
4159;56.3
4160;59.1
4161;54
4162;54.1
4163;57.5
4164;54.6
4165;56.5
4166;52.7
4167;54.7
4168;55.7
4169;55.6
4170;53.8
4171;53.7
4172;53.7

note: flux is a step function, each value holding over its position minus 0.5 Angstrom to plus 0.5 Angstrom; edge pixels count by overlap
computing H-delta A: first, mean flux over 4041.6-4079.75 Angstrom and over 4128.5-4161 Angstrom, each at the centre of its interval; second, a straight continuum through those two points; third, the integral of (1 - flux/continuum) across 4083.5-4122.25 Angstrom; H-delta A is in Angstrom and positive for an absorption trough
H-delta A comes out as 5.32 Angstrom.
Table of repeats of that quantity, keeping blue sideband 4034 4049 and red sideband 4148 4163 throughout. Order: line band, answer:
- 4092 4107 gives 3.9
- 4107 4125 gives 1.1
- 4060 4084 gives 0.4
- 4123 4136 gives 0.0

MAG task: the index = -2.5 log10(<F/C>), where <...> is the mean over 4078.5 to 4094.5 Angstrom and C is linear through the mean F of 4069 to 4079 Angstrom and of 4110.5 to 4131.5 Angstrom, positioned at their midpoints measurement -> 0.04 mag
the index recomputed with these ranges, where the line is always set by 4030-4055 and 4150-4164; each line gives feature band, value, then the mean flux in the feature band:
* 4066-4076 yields 0.01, 55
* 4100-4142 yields 0.11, 50.1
